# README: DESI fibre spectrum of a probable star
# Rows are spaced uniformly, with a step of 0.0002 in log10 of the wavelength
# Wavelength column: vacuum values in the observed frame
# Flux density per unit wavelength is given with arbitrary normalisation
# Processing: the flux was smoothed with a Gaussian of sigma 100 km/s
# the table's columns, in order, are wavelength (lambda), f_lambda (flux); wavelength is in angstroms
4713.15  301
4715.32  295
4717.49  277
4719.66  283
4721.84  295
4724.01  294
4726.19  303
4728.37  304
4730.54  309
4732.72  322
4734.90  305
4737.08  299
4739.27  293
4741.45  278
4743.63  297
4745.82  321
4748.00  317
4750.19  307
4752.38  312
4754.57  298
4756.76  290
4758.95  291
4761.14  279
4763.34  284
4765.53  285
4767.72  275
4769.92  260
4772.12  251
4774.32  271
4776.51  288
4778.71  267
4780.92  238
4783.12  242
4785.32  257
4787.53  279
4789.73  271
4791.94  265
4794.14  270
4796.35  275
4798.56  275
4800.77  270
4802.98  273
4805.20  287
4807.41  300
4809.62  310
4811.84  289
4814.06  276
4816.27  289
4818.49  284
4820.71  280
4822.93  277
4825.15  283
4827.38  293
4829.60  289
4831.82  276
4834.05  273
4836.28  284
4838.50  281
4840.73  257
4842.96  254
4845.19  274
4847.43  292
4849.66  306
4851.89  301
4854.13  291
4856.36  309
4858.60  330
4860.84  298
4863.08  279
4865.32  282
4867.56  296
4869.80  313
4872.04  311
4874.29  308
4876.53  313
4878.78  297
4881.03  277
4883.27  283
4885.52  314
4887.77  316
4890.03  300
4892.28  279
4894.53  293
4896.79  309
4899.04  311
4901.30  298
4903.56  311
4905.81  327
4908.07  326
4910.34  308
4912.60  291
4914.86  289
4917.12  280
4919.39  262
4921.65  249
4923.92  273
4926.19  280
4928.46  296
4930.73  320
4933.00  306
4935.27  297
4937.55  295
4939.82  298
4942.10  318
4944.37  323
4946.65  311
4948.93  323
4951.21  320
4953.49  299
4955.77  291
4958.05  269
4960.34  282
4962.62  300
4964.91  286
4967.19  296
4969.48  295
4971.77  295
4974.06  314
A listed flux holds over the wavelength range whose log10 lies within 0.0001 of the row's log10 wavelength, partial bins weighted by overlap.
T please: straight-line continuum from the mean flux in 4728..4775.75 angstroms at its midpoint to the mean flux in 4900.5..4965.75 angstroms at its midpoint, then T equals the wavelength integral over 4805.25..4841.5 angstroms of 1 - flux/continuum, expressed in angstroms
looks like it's 1.3 angstroms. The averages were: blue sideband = 293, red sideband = 298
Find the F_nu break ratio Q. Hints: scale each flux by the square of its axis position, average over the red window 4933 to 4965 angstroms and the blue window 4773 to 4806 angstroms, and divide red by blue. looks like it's 1.20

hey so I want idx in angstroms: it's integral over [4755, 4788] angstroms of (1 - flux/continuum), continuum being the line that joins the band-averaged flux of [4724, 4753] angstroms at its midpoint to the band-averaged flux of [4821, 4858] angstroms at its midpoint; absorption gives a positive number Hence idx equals 3.0 angstroms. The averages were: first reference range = 305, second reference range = 284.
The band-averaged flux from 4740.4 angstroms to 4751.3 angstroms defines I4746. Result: 304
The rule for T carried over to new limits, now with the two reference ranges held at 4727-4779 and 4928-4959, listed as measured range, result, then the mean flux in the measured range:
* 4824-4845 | 1.5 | 277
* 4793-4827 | 1.5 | 283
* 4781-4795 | 1.6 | 262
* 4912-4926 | 1.4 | 274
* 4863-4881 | 0.0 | 300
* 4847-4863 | -0.2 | 303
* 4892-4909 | -0.3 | 308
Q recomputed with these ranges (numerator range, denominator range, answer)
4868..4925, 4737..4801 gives 1.12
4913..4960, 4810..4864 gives 1.07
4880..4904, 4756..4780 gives 1.14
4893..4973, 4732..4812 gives 1.12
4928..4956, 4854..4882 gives 1.06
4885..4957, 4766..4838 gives 1.14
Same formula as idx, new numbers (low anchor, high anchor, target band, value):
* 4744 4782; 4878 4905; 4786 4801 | 0.8 angstroms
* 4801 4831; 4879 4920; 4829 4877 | 0.1 angstroms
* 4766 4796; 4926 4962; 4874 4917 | -1.6 angstroms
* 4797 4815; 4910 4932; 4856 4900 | -2.5 angstroms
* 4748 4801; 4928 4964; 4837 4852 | 0.4 angstroms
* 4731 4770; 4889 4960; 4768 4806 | 3.8 angstroms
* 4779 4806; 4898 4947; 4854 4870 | -0.9 angstroms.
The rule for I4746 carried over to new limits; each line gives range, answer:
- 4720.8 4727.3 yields 297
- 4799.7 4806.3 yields 276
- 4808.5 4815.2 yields 292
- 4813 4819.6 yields 283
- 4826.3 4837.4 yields 283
